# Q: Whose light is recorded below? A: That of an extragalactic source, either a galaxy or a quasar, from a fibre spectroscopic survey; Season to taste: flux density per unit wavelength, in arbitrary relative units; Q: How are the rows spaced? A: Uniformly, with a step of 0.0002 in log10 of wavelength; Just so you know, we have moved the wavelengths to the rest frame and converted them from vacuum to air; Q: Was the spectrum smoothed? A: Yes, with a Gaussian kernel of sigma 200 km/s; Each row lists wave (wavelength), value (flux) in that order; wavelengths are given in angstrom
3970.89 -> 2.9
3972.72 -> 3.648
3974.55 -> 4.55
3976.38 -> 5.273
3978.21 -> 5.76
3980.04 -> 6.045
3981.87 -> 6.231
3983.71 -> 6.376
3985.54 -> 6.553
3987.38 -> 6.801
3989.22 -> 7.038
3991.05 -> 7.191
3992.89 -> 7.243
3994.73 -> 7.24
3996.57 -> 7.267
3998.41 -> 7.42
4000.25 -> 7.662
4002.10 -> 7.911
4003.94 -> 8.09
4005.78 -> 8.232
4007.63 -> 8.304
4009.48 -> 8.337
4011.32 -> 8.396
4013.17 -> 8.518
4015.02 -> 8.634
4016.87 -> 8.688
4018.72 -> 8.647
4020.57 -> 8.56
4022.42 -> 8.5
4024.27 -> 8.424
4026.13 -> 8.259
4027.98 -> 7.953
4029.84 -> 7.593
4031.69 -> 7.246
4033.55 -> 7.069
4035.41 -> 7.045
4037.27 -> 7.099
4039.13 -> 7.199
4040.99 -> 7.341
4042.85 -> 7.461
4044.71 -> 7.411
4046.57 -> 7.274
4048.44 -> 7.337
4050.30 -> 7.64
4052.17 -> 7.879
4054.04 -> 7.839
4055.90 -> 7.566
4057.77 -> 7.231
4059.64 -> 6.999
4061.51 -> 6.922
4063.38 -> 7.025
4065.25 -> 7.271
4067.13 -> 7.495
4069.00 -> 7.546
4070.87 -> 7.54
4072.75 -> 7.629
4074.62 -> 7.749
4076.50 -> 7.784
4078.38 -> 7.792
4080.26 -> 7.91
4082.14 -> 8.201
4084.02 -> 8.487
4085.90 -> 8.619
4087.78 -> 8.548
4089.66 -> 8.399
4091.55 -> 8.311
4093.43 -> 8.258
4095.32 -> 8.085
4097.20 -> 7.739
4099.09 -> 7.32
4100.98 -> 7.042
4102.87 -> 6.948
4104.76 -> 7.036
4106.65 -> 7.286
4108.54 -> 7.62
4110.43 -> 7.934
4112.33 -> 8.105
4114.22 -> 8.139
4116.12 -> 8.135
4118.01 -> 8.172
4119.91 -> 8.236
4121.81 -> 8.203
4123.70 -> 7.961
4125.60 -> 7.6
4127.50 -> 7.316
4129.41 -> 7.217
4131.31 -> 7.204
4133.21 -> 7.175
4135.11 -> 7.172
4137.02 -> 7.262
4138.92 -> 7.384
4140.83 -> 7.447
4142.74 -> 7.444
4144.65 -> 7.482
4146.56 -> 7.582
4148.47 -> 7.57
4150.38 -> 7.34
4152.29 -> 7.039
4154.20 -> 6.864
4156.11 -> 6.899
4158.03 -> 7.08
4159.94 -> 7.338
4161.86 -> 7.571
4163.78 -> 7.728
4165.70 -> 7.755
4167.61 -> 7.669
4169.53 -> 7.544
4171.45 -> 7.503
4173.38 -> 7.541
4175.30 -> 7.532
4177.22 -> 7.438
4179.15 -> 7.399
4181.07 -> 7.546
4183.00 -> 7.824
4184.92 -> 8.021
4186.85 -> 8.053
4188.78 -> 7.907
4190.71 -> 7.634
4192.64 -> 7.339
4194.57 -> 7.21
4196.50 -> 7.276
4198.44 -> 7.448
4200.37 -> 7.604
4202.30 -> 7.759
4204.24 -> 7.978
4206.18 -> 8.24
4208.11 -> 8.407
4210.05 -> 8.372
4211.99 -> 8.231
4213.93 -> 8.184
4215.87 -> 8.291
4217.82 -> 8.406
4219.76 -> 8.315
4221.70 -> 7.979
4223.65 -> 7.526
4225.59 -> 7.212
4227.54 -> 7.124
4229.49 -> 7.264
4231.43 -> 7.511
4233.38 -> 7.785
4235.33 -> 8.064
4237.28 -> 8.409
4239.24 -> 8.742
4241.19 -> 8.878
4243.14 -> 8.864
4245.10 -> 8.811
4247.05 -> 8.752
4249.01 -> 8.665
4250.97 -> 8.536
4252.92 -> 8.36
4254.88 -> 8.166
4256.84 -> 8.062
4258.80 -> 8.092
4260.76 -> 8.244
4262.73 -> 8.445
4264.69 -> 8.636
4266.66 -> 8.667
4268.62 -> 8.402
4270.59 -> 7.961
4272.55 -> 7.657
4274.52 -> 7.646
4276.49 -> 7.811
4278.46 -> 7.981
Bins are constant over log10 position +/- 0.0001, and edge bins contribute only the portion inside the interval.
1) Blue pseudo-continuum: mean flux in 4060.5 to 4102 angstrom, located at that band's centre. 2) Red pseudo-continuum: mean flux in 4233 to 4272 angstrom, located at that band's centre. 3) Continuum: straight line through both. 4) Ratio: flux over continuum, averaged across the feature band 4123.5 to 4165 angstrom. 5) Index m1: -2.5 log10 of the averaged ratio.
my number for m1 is 0.10 mag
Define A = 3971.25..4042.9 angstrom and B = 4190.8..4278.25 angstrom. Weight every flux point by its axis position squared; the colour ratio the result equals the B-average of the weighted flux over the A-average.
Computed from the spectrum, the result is 1.2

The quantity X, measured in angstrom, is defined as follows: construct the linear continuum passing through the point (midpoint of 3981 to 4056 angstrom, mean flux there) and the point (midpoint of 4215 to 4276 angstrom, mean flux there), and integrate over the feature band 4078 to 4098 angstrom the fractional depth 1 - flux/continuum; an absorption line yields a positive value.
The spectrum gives -1.08 angstrom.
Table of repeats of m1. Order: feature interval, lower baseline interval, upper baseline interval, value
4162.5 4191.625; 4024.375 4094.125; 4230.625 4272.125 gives 0.059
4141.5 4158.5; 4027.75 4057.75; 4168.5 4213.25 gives 0.056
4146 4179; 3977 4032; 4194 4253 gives 0.077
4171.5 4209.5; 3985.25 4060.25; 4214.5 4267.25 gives 0.055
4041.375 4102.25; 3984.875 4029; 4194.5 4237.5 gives 0.029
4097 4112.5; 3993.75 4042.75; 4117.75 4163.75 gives 0.025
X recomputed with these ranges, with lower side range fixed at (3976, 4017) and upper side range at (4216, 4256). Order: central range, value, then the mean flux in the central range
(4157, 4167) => 0.5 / 7.5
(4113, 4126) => -0.5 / 8.09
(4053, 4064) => 0.4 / 7.28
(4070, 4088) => -0.9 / 8.01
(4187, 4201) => 0.9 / 7.52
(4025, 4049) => 0.3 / 7.41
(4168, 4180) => 0.7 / 7.5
